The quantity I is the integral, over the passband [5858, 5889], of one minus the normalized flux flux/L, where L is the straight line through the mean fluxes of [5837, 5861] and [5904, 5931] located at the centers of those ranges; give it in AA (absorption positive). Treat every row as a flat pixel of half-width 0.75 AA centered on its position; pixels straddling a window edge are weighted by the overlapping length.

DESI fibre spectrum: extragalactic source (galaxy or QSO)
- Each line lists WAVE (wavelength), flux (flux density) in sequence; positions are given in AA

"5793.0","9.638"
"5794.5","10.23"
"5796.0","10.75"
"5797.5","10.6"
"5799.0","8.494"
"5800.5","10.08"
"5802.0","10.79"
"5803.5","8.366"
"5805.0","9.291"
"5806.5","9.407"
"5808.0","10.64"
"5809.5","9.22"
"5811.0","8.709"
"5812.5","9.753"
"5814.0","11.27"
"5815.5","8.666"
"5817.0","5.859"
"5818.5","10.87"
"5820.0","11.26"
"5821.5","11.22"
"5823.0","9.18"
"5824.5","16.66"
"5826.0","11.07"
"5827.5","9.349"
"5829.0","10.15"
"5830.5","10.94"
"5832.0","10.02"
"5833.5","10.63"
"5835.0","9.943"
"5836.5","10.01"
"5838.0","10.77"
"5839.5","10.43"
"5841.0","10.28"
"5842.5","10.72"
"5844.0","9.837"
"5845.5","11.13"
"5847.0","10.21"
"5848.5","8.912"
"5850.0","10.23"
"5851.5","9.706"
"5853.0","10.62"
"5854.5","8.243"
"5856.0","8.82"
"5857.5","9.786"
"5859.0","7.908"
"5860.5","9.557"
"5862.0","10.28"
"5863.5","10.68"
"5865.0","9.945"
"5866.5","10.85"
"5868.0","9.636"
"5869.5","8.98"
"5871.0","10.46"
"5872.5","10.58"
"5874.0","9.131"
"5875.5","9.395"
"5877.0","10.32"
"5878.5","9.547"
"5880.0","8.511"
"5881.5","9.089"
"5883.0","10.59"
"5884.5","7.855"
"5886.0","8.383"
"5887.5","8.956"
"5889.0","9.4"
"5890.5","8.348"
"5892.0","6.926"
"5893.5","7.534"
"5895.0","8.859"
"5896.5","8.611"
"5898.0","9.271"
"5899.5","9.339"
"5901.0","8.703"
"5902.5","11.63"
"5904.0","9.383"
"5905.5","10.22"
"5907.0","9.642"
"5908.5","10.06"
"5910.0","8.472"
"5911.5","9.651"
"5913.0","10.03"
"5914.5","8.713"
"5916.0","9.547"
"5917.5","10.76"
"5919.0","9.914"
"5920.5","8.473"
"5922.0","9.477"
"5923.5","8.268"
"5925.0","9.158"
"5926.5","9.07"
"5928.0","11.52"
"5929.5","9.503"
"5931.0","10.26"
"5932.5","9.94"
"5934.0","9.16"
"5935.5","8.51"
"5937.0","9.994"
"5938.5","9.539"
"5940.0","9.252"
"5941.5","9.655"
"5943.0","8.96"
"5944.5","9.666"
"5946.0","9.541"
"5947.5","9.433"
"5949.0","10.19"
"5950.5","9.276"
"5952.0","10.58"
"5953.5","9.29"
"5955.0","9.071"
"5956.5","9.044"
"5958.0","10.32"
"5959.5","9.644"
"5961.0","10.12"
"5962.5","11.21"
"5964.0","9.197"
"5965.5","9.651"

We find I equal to 0.7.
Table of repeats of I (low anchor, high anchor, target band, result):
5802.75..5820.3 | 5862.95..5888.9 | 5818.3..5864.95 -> -4.02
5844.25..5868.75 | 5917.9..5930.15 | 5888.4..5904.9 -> 1.16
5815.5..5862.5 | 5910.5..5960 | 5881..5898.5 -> 2.11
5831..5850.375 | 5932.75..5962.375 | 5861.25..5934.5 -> 3.26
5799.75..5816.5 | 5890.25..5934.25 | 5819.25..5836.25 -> -2.43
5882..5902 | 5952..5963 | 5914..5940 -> -0.57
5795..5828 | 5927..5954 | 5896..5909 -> 0.18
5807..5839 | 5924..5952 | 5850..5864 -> 0.77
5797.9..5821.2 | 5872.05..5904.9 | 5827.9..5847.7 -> -2.06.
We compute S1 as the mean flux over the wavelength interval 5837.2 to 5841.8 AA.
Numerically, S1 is 10.5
